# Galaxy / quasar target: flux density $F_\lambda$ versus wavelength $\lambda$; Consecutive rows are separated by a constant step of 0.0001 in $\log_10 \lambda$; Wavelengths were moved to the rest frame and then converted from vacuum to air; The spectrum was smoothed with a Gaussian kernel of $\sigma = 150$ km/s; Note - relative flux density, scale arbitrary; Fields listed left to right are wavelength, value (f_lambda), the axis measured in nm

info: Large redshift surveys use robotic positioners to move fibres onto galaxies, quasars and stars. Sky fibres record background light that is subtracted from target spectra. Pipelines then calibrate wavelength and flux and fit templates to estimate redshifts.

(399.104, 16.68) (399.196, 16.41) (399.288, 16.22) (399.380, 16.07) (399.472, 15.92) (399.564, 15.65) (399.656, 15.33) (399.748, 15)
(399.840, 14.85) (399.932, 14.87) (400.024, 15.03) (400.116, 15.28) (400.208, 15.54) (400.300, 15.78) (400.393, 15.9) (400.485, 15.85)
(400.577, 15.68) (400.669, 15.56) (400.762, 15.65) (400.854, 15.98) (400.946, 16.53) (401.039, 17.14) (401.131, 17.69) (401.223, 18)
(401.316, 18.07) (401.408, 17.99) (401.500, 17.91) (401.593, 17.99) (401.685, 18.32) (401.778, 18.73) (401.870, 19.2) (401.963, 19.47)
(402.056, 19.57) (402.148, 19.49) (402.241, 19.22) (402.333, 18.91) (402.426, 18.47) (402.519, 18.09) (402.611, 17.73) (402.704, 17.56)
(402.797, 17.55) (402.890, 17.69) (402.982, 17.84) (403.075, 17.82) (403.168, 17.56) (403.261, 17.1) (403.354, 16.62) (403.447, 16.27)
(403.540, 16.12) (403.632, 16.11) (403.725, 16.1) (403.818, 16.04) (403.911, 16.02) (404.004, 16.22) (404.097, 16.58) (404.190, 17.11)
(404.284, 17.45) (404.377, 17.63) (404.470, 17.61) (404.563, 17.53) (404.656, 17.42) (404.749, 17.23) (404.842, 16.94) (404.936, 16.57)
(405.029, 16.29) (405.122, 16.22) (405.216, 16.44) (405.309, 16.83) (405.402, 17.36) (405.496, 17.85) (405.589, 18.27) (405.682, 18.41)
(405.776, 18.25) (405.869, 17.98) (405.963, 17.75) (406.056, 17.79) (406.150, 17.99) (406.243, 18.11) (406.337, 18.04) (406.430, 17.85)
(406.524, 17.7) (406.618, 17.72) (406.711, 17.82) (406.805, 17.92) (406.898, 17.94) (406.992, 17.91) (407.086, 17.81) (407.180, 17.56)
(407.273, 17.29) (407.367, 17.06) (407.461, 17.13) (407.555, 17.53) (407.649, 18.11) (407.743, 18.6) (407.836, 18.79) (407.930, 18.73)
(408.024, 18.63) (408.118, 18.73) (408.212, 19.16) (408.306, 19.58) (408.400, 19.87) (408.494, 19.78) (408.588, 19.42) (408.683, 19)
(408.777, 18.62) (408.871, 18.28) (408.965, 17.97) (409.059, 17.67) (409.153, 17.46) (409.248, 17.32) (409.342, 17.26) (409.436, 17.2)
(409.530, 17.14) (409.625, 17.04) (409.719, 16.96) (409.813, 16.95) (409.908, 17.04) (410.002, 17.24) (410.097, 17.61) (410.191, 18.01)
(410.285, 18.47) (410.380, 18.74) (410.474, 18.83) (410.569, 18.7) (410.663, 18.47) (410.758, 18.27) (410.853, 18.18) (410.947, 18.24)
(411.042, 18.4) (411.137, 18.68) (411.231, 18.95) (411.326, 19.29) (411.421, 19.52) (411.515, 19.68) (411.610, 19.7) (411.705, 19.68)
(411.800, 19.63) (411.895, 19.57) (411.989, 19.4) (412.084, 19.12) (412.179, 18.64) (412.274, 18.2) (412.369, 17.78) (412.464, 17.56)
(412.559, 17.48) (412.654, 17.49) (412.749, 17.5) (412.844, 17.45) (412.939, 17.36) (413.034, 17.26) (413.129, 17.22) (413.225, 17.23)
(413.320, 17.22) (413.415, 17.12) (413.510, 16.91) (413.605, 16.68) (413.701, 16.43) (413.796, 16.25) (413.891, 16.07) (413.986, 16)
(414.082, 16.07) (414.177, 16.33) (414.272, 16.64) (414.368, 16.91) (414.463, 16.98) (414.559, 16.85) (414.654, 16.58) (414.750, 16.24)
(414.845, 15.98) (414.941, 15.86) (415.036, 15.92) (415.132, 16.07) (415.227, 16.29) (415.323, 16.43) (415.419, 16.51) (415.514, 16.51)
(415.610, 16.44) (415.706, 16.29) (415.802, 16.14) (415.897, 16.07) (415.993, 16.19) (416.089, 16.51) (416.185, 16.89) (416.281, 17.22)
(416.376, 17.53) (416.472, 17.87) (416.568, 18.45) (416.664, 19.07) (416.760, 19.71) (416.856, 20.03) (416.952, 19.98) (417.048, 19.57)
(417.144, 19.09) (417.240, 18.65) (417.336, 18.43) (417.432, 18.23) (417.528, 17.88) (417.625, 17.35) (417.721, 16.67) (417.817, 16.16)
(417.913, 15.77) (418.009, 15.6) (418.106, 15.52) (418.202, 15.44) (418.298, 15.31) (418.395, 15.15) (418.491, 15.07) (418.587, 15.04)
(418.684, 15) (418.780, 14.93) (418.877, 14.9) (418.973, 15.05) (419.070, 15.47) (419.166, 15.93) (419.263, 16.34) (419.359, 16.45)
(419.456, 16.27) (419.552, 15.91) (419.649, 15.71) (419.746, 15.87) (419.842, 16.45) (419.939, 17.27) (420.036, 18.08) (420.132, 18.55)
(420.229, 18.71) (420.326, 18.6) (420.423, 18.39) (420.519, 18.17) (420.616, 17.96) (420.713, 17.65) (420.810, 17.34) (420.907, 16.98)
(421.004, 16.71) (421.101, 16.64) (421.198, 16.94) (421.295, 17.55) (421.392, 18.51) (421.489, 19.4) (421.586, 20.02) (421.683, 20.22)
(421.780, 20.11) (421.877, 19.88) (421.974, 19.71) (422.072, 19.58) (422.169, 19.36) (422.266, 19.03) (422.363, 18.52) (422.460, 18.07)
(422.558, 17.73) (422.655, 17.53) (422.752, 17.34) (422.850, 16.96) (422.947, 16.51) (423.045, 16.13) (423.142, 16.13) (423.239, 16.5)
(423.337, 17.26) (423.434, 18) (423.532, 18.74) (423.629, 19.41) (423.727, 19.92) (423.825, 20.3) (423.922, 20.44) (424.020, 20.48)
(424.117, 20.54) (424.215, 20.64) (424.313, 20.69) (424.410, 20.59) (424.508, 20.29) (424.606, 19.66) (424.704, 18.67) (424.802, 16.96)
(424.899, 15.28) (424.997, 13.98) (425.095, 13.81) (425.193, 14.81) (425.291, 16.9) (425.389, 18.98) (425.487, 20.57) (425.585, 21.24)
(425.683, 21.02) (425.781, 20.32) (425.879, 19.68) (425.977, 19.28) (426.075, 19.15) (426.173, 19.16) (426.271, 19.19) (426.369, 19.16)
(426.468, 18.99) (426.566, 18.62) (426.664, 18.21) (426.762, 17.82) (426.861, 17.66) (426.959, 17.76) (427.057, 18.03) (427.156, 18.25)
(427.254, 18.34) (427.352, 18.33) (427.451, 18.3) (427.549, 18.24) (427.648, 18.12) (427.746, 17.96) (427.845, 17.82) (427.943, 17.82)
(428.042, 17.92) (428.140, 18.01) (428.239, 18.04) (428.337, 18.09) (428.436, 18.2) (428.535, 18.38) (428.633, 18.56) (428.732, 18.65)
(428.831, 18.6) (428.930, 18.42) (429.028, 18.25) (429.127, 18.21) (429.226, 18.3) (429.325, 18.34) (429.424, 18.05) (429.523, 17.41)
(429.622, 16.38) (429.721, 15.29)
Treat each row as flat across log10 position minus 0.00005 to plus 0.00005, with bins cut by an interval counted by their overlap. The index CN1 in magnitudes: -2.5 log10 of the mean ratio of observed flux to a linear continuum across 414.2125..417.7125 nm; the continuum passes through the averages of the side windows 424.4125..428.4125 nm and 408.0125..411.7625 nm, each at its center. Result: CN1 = 0.06 mag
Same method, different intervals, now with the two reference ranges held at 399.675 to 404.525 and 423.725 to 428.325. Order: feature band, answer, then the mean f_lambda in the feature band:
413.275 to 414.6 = 0.078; 16.6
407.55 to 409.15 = -0.075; 18.7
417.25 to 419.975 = 0.132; 16.1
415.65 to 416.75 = 0.049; 17.2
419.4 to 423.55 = 0.030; 17.8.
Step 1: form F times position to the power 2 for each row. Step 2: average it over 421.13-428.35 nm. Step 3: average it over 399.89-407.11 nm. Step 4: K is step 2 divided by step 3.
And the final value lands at 1.18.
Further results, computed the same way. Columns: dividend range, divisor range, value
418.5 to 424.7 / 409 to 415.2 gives 1.07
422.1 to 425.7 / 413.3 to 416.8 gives 1.14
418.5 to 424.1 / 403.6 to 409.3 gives 1.07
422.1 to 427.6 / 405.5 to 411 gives 1.11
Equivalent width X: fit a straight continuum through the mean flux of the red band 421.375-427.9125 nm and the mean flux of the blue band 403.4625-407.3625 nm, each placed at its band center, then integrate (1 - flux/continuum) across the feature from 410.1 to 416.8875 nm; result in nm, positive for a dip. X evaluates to 0.10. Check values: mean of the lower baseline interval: 17.3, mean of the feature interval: 17.6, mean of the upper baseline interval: 18.6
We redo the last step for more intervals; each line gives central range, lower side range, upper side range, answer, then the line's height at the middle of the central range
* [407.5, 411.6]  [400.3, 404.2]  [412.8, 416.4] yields -0.35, 16.9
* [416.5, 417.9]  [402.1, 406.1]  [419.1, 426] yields -0.04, 17.9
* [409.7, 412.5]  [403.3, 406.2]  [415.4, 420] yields -0.27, 16.9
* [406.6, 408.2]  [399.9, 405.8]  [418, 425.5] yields -0.07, 17.3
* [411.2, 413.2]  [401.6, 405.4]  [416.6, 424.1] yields -0.11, 17.5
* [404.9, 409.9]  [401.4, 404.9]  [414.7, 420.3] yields -0.15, 17.4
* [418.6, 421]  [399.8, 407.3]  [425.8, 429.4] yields 0.18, 18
